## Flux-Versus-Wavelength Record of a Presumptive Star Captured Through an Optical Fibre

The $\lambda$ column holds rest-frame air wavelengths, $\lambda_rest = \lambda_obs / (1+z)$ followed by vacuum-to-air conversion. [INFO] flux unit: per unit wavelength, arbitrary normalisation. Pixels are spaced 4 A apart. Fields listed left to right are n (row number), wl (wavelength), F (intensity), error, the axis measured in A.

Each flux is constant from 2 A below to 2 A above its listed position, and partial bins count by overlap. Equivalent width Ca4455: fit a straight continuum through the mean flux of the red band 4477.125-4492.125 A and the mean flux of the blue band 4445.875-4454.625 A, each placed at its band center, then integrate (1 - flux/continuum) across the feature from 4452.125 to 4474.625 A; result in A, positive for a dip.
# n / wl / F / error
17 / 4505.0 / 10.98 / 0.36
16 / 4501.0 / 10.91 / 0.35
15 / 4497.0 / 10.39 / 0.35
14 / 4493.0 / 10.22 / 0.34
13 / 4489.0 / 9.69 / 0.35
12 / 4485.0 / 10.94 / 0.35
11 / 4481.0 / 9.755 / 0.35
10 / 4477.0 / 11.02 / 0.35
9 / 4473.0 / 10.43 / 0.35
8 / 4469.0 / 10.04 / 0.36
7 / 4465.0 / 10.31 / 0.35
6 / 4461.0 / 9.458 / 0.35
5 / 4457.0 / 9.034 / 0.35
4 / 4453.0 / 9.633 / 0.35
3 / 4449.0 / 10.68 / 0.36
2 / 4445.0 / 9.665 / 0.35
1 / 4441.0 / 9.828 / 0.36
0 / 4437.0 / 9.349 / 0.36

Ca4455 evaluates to 0.8 A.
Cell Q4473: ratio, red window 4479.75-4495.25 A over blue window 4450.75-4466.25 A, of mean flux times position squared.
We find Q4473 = 1.07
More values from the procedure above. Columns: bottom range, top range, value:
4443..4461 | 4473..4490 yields 1.08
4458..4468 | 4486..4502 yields 1.06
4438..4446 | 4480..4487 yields 1.09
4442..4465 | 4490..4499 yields 1.07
